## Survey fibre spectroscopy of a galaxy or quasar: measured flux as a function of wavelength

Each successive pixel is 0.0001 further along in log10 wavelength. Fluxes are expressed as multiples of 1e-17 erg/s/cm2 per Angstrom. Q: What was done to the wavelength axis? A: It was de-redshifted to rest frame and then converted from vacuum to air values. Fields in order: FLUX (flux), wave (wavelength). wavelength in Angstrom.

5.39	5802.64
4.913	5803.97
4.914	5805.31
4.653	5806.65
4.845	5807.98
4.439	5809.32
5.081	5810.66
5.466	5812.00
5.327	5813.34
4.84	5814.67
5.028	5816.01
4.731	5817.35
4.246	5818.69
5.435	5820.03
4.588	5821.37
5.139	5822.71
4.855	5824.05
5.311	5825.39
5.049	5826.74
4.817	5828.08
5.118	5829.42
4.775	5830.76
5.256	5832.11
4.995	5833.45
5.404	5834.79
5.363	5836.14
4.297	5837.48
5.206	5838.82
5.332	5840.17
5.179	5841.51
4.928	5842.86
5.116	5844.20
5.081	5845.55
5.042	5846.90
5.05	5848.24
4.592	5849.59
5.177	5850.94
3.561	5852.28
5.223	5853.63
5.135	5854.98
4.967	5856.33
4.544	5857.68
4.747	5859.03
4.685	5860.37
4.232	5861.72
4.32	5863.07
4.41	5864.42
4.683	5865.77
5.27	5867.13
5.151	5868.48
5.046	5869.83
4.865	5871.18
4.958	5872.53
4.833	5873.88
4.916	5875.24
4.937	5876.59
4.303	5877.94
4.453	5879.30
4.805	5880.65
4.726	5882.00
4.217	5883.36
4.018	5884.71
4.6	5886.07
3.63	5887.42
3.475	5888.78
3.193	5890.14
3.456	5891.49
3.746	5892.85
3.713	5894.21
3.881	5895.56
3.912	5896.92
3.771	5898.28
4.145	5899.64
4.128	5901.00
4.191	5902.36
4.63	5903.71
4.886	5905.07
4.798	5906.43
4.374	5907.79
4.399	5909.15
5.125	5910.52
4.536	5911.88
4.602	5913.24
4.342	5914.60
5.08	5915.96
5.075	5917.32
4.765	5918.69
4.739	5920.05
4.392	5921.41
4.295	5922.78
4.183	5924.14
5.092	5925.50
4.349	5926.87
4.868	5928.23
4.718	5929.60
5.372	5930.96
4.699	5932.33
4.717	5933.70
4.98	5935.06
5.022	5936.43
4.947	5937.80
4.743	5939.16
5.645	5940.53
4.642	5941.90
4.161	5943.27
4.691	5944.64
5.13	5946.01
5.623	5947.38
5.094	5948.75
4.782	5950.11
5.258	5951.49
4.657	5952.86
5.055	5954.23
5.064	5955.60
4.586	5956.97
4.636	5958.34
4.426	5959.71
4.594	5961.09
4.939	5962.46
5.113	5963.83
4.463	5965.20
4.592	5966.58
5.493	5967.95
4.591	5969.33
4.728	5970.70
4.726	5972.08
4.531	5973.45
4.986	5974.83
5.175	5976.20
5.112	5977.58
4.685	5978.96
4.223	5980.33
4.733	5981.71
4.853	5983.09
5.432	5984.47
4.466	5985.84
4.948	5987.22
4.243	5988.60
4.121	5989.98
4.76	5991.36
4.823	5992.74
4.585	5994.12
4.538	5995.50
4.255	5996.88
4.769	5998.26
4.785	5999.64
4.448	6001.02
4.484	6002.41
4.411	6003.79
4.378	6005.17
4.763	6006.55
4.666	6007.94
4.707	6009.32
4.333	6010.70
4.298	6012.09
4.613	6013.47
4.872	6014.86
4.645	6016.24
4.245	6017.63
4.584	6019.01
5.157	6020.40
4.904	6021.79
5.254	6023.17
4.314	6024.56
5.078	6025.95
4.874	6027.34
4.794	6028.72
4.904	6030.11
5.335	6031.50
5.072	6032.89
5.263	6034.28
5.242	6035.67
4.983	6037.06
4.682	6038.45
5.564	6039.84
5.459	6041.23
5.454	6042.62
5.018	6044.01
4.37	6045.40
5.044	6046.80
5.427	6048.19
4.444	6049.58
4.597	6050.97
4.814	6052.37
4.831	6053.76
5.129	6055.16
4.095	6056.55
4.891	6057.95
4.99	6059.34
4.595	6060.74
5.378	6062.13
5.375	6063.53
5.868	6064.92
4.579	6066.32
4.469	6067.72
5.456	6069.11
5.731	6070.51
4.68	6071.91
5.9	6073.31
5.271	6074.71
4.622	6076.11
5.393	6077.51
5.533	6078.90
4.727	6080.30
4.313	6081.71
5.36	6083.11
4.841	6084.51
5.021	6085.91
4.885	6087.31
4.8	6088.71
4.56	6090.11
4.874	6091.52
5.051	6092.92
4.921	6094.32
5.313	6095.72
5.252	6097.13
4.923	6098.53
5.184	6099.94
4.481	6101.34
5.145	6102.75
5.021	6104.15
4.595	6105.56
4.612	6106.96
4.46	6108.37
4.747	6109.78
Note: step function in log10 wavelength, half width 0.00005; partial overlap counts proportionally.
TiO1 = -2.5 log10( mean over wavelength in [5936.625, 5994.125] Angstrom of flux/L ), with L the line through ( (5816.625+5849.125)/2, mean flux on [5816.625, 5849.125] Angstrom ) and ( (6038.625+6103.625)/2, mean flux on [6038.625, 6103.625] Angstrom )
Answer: 0.04 mag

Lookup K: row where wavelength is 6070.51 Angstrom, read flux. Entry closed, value 5.731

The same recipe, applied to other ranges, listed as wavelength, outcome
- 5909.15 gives 4.399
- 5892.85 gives 3.746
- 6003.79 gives 4.411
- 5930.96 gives 5.372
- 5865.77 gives 4.683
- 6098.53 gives 4.923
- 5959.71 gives 4.426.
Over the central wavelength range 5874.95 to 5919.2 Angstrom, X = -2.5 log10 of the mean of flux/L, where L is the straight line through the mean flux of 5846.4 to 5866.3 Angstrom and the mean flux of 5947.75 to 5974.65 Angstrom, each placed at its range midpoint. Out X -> 0.10 mag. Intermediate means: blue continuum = 4.69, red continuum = 4.82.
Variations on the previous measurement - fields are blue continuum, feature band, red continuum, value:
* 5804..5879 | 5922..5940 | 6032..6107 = 0.04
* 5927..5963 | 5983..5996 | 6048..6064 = 0.04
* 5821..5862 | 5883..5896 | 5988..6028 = 0.27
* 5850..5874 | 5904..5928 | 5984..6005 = 0.01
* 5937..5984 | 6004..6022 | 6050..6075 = 0.07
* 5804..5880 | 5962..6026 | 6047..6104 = 0.06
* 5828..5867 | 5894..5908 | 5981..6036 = 0.14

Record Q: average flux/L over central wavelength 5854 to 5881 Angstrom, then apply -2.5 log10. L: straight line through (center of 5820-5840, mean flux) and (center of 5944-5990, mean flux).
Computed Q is 0.05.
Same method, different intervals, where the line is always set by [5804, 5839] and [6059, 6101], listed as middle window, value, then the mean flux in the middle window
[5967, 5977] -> 0.03 mag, 4.88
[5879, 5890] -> 0.19 mag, 4.18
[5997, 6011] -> 0.10 mag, 4.57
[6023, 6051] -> 0.01 mag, 5.01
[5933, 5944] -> 0.03 mag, 4.85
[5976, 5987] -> 0.04 mag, 4.82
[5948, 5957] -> 0.01 mag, 4.96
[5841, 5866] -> 0.05 mag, 4.77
